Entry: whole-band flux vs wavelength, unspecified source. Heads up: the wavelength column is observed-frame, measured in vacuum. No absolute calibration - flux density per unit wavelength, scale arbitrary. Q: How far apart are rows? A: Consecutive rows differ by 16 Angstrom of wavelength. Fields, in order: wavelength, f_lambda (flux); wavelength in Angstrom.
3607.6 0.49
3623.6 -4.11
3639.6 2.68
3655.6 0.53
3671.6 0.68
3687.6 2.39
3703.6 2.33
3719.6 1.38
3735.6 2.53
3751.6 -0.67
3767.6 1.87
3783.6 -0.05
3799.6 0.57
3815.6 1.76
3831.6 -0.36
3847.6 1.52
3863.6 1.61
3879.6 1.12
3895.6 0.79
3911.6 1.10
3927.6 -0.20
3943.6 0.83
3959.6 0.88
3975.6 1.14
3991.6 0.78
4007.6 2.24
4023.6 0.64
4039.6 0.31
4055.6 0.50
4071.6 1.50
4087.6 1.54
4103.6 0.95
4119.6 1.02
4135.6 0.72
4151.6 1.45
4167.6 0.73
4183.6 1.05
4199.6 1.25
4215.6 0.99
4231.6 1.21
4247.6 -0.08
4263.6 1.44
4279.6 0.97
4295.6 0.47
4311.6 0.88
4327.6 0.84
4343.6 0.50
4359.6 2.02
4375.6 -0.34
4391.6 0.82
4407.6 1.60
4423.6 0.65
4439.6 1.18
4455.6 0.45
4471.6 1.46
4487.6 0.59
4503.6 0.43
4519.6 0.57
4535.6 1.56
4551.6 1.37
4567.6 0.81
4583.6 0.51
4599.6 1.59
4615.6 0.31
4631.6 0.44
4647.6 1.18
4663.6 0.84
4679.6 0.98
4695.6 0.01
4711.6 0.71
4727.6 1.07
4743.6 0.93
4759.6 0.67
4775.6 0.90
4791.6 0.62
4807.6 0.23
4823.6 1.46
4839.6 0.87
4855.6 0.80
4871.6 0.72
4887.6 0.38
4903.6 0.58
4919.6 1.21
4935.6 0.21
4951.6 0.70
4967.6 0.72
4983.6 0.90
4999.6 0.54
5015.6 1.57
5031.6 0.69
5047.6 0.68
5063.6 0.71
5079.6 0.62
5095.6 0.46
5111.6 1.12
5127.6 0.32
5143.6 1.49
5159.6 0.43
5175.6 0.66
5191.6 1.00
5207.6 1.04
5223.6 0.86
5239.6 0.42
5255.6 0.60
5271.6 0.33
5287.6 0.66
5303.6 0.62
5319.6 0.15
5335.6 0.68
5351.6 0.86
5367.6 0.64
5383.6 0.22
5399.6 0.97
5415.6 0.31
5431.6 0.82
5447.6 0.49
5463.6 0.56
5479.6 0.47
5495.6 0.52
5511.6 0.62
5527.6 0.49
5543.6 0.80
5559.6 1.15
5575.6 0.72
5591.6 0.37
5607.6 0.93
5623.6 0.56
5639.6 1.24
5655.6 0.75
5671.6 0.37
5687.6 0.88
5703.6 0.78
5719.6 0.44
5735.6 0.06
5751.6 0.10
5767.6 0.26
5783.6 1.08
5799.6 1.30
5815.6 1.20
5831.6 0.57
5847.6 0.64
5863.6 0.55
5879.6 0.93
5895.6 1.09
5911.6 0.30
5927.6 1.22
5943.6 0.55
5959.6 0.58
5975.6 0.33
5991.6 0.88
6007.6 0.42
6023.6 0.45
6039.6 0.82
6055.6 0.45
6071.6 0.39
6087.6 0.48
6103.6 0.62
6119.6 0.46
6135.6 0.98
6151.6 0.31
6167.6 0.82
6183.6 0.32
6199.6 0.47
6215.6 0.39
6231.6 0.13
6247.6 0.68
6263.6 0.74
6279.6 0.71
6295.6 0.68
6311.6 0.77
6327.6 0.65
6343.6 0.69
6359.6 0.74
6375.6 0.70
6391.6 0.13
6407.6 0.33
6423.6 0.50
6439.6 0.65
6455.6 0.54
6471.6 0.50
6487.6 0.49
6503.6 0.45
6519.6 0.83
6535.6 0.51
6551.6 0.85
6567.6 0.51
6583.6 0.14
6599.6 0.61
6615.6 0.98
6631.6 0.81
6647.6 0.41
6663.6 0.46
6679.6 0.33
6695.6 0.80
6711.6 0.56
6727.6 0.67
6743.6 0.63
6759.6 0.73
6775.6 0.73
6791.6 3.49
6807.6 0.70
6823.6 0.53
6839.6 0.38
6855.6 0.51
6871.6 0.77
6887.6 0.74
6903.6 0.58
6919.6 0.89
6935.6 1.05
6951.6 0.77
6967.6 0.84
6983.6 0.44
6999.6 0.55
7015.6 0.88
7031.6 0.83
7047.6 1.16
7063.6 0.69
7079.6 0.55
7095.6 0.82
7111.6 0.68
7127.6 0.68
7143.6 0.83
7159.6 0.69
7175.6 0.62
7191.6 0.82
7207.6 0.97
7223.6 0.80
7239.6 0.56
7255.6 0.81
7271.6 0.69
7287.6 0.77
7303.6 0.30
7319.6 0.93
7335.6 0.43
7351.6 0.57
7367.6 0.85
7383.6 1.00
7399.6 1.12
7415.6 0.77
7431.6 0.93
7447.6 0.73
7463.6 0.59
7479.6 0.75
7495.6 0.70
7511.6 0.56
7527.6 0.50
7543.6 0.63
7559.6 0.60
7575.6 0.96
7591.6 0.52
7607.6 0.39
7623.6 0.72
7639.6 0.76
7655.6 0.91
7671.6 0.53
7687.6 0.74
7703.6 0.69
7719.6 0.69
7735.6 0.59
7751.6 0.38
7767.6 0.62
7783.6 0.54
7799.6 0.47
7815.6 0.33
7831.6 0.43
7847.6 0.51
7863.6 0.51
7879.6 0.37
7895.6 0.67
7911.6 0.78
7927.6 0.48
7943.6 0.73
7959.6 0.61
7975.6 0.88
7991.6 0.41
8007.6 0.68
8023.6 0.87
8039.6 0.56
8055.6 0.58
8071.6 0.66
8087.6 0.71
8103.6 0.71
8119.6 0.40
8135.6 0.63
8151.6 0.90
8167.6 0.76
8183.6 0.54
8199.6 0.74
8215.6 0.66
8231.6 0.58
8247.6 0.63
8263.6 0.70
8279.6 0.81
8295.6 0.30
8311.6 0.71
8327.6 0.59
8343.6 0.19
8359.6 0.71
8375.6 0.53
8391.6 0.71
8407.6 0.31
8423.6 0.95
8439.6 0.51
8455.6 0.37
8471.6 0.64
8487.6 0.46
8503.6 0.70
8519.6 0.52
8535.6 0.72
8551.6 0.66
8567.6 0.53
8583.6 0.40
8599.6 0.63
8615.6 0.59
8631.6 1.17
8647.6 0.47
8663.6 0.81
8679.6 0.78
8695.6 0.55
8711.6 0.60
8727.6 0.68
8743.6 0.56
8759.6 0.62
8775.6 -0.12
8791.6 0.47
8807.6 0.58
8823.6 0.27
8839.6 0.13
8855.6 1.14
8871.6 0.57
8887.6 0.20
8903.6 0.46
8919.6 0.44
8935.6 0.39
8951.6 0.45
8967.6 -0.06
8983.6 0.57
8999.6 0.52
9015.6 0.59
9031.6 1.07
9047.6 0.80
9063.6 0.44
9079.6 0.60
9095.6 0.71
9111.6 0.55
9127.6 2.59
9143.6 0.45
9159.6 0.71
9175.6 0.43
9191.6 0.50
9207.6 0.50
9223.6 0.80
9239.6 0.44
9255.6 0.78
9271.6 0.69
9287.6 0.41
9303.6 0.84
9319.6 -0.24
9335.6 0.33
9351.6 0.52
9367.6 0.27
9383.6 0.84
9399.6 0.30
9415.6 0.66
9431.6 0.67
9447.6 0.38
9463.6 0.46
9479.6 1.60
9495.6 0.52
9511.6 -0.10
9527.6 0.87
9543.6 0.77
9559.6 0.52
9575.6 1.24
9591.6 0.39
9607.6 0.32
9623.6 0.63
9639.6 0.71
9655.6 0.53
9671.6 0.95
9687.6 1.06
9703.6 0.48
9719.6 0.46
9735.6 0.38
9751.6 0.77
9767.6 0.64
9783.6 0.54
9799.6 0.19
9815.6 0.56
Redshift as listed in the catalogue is 0.82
